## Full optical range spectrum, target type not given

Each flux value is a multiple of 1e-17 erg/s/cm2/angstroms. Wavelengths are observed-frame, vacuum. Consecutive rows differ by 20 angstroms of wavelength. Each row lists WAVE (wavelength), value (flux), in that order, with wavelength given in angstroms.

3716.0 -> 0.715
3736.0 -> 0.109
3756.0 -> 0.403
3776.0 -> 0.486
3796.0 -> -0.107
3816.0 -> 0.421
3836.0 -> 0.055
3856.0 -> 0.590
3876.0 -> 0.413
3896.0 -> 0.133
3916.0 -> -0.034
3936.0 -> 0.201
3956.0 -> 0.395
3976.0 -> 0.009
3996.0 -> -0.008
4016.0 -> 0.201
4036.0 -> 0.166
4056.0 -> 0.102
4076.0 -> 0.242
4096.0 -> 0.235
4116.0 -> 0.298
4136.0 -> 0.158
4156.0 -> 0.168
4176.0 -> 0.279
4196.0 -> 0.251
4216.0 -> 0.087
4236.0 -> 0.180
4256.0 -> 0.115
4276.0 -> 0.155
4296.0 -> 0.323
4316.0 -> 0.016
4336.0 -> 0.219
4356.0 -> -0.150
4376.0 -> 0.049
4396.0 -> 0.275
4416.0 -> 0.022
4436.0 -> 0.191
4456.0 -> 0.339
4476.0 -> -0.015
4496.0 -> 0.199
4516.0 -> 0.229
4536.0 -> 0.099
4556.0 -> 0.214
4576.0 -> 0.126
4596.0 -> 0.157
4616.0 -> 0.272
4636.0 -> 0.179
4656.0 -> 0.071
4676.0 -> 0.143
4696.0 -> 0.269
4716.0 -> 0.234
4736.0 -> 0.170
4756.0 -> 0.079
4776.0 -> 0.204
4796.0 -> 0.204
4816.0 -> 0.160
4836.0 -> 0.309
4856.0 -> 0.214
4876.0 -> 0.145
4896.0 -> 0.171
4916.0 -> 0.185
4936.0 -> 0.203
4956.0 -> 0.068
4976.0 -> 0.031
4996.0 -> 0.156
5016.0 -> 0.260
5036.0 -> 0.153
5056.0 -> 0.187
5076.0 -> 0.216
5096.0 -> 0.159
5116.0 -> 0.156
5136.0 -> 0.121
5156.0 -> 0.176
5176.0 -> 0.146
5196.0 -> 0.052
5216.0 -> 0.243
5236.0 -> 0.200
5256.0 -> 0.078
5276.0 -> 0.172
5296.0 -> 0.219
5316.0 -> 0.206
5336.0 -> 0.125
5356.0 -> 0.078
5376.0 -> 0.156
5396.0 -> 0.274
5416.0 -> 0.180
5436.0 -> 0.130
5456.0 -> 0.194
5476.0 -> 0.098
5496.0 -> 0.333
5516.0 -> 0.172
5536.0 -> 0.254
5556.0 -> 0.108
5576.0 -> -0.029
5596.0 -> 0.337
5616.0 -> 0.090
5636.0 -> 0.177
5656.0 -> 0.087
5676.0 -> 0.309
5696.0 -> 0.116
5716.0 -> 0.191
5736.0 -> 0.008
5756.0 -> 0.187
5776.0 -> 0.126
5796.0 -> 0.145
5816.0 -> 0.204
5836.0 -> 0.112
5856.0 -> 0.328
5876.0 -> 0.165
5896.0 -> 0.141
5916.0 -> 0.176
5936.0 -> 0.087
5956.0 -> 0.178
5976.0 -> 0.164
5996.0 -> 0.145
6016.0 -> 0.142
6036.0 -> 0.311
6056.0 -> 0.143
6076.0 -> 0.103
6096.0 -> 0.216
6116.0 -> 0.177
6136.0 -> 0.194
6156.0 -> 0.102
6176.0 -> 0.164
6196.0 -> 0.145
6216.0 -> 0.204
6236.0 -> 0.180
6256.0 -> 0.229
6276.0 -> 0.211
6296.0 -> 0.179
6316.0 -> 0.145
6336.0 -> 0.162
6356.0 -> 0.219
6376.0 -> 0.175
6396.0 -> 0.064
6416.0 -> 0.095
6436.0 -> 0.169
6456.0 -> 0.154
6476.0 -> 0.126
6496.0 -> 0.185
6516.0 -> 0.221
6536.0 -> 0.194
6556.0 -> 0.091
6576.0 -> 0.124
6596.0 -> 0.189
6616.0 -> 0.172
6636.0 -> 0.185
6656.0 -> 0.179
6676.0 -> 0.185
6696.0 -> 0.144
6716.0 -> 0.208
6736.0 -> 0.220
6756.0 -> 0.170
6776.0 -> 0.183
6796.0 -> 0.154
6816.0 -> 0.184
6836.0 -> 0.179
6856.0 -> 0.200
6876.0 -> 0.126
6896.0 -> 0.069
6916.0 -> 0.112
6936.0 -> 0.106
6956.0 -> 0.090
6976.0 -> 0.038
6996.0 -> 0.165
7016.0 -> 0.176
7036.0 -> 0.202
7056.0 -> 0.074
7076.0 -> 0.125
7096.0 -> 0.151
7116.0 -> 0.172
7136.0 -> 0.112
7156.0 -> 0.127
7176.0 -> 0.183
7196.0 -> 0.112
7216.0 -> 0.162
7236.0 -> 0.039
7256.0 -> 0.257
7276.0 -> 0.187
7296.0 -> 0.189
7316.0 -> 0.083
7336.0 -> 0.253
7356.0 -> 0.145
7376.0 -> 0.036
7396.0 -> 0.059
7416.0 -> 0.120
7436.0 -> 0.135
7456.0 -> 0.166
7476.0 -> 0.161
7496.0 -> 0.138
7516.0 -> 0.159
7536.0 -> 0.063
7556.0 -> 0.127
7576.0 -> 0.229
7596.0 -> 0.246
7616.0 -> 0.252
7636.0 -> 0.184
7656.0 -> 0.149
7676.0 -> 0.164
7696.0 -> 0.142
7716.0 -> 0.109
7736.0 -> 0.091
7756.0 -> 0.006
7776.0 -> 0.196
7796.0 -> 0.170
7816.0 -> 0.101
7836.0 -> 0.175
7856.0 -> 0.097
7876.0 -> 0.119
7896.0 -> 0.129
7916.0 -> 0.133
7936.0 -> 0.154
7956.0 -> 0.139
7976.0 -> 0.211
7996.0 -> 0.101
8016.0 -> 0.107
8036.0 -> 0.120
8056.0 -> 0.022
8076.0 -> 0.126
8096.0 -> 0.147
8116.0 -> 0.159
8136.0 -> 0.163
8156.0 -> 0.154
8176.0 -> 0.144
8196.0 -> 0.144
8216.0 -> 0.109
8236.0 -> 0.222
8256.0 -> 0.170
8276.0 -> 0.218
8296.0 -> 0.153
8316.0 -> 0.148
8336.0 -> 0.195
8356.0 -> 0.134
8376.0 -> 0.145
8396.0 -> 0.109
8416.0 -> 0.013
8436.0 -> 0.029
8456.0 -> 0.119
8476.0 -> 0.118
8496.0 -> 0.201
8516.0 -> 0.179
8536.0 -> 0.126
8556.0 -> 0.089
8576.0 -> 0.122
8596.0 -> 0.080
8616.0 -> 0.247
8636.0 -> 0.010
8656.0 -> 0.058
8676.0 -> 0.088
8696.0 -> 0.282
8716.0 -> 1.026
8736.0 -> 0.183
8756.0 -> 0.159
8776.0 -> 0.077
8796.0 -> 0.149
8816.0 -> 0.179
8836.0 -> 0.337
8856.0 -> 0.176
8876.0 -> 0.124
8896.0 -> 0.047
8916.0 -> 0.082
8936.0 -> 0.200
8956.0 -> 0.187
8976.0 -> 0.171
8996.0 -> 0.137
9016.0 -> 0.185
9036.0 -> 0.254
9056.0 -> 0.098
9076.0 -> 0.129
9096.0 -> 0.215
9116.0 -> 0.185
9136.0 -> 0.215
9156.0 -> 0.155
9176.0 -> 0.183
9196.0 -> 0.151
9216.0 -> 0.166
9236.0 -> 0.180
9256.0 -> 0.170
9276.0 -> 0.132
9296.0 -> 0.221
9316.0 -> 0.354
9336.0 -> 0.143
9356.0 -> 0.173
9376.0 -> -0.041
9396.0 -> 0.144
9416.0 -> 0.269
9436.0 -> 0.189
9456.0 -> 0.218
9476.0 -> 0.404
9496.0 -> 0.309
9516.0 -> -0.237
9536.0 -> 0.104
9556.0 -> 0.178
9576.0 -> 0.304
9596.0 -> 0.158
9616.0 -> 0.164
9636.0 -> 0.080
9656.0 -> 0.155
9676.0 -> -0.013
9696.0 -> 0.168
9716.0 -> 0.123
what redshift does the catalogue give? 1.34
